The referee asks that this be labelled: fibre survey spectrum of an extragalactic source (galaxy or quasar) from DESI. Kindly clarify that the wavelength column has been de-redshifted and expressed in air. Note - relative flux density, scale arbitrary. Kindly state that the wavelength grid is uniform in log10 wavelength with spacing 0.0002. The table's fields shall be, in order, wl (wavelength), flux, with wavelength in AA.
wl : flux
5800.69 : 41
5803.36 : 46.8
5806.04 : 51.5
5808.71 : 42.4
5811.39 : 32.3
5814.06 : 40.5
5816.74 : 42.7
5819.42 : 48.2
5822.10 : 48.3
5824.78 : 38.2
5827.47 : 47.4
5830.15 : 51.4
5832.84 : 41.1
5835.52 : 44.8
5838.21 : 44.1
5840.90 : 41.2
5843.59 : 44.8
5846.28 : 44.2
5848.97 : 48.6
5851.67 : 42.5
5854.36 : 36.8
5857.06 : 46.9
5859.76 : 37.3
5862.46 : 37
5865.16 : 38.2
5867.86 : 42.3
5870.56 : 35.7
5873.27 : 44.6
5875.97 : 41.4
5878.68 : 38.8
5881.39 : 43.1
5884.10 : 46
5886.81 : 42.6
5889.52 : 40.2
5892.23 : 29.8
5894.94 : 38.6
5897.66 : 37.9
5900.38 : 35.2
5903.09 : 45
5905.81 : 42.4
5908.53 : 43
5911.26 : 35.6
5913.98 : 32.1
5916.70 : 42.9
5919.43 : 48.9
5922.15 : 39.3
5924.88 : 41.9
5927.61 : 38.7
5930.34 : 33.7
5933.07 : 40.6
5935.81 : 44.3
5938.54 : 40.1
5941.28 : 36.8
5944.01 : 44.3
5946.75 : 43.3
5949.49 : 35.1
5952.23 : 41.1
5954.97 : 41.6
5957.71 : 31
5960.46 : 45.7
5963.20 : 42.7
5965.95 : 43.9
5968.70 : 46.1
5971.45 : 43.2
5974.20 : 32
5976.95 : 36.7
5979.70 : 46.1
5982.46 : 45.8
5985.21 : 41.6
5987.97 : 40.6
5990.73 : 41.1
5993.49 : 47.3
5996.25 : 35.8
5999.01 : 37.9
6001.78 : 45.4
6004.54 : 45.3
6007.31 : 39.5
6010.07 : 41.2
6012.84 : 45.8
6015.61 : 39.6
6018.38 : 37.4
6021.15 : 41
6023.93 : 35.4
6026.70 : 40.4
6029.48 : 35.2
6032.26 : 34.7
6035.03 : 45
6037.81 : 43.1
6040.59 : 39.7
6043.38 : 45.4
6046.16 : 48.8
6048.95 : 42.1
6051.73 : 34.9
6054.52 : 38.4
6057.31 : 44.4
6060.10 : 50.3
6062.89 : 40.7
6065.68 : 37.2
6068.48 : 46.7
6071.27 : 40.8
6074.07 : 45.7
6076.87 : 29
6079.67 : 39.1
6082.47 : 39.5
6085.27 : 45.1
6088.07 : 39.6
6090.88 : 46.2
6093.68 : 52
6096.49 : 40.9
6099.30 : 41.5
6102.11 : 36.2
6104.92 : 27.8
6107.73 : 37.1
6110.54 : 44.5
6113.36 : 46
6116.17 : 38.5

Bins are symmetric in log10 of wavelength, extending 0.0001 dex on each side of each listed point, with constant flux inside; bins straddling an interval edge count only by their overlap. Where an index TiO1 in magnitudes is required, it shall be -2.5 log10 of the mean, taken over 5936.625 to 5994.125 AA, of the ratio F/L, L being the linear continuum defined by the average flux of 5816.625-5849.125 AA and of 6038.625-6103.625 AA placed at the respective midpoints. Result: 0.05 mag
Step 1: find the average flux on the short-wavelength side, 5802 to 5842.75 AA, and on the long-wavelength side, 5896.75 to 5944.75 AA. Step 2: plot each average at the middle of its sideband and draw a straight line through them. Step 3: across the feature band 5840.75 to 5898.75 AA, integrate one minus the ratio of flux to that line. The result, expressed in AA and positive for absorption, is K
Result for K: 1.8 AA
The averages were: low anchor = 44.1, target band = 40.8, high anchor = 40.1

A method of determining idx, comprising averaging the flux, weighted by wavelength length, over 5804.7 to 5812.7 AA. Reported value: 42.1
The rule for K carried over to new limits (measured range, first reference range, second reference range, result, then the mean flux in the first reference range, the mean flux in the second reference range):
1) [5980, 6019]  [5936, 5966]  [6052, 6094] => -0.85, 40.5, 41.9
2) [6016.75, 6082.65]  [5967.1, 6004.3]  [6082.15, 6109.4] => 0.70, 41.6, 40.7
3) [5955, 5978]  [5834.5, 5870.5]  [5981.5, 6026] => 0.62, 41.9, 41.2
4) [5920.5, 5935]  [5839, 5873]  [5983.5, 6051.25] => 0.72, 41.4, 41.2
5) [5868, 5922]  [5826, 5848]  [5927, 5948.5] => 2.50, 44.9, 40.2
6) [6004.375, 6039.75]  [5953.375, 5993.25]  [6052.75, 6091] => 1.14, 41.5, 41.4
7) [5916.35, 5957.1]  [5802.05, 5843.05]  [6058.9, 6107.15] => 2.01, 44.1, 41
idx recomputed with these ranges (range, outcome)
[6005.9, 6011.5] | 40.4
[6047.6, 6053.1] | 38.5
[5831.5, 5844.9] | 43.2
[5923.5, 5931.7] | 38.1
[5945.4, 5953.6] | 39.8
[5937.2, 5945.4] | 40.4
